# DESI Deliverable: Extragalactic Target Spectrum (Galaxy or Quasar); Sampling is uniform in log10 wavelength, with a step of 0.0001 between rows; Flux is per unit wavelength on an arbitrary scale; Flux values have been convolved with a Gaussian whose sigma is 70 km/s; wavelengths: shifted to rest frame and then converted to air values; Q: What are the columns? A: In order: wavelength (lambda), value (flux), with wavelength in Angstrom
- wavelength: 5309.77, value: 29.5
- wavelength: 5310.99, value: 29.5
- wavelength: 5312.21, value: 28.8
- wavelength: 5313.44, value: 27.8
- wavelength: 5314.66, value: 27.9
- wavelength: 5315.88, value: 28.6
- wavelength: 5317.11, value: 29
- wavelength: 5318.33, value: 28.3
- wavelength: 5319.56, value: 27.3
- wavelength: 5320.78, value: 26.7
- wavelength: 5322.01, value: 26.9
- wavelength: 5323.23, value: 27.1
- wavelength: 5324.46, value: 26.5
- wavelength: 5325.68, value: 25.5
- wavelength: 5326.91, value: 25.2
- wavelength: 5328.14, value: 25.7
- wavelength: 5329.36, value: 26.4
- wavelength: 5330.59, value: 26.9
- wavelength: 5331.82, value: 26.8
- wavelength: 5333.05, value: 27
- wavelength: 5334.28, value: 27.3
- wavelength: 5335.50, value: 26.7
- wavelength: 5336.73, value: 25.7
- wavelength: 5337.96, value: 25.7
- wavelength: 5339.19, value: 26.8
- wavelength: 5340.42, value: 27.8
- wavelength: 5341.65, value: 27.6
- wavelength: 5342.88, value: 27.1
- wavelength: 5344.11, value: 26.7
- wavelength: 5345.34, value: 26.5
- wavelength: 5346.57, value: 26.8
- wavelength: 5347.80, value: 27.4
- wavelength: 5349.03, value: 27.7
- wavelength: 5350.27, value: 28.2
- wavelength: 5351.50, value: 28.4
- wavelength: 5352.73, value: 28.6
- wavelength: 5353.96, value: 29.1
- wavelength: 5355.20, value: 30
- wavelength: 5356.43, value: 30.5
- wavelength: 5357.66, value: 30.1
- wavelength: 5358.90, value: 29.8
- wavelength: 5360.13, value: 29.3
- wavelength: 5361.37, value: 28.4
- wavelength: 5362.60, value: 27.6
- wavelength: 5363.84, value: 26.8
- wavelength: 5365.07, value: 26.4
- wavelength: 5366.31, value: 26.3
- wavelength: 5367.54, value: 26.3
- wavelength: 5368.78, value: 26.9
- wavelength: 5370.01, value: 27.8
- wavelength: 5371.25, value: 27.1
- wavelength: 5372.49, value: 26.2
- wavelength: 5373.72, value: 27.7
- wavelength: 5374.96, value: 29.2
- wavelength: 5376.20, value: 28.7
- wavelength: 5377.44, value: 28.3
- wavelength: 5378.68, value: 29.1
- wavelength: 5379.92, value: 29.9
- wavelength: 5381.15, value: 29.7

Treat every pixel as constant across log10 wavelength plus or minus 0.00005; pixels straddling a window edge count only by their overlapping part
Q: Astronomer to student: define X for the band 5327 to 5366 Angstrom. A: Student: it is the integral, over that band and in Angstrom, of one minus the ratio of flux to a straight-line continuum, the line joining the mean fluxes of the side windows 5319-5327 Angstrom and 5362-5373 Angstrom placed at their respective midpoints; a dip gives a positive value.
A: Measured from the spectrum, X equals -1.3 Angstrom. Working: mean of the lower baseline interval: 26.5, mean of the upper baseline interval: 26.8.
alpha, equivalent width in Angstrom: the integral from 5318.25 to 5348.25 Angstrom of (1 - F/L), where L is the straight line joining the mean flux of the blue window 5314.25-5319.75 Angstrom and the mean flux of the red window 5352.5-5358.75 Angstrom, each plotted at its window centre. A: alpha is 2.3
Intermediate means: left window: 28.3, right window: 29.7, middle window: 26.7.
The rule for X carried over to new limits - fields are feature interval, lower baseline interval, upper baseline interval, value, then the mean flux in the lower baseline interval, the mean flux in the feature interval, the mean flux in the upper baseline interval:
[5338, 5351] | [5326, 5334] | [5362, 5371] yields -0.3 Angstrom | 26.3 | 27.2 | 26.9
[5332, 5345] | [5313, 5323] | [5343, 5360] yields 0.6 Angstrom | 27.8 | 26.8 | 28.4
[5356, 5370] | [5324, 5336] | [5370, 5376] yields -0.3 Angstrom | 26.4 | 28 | 27.6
